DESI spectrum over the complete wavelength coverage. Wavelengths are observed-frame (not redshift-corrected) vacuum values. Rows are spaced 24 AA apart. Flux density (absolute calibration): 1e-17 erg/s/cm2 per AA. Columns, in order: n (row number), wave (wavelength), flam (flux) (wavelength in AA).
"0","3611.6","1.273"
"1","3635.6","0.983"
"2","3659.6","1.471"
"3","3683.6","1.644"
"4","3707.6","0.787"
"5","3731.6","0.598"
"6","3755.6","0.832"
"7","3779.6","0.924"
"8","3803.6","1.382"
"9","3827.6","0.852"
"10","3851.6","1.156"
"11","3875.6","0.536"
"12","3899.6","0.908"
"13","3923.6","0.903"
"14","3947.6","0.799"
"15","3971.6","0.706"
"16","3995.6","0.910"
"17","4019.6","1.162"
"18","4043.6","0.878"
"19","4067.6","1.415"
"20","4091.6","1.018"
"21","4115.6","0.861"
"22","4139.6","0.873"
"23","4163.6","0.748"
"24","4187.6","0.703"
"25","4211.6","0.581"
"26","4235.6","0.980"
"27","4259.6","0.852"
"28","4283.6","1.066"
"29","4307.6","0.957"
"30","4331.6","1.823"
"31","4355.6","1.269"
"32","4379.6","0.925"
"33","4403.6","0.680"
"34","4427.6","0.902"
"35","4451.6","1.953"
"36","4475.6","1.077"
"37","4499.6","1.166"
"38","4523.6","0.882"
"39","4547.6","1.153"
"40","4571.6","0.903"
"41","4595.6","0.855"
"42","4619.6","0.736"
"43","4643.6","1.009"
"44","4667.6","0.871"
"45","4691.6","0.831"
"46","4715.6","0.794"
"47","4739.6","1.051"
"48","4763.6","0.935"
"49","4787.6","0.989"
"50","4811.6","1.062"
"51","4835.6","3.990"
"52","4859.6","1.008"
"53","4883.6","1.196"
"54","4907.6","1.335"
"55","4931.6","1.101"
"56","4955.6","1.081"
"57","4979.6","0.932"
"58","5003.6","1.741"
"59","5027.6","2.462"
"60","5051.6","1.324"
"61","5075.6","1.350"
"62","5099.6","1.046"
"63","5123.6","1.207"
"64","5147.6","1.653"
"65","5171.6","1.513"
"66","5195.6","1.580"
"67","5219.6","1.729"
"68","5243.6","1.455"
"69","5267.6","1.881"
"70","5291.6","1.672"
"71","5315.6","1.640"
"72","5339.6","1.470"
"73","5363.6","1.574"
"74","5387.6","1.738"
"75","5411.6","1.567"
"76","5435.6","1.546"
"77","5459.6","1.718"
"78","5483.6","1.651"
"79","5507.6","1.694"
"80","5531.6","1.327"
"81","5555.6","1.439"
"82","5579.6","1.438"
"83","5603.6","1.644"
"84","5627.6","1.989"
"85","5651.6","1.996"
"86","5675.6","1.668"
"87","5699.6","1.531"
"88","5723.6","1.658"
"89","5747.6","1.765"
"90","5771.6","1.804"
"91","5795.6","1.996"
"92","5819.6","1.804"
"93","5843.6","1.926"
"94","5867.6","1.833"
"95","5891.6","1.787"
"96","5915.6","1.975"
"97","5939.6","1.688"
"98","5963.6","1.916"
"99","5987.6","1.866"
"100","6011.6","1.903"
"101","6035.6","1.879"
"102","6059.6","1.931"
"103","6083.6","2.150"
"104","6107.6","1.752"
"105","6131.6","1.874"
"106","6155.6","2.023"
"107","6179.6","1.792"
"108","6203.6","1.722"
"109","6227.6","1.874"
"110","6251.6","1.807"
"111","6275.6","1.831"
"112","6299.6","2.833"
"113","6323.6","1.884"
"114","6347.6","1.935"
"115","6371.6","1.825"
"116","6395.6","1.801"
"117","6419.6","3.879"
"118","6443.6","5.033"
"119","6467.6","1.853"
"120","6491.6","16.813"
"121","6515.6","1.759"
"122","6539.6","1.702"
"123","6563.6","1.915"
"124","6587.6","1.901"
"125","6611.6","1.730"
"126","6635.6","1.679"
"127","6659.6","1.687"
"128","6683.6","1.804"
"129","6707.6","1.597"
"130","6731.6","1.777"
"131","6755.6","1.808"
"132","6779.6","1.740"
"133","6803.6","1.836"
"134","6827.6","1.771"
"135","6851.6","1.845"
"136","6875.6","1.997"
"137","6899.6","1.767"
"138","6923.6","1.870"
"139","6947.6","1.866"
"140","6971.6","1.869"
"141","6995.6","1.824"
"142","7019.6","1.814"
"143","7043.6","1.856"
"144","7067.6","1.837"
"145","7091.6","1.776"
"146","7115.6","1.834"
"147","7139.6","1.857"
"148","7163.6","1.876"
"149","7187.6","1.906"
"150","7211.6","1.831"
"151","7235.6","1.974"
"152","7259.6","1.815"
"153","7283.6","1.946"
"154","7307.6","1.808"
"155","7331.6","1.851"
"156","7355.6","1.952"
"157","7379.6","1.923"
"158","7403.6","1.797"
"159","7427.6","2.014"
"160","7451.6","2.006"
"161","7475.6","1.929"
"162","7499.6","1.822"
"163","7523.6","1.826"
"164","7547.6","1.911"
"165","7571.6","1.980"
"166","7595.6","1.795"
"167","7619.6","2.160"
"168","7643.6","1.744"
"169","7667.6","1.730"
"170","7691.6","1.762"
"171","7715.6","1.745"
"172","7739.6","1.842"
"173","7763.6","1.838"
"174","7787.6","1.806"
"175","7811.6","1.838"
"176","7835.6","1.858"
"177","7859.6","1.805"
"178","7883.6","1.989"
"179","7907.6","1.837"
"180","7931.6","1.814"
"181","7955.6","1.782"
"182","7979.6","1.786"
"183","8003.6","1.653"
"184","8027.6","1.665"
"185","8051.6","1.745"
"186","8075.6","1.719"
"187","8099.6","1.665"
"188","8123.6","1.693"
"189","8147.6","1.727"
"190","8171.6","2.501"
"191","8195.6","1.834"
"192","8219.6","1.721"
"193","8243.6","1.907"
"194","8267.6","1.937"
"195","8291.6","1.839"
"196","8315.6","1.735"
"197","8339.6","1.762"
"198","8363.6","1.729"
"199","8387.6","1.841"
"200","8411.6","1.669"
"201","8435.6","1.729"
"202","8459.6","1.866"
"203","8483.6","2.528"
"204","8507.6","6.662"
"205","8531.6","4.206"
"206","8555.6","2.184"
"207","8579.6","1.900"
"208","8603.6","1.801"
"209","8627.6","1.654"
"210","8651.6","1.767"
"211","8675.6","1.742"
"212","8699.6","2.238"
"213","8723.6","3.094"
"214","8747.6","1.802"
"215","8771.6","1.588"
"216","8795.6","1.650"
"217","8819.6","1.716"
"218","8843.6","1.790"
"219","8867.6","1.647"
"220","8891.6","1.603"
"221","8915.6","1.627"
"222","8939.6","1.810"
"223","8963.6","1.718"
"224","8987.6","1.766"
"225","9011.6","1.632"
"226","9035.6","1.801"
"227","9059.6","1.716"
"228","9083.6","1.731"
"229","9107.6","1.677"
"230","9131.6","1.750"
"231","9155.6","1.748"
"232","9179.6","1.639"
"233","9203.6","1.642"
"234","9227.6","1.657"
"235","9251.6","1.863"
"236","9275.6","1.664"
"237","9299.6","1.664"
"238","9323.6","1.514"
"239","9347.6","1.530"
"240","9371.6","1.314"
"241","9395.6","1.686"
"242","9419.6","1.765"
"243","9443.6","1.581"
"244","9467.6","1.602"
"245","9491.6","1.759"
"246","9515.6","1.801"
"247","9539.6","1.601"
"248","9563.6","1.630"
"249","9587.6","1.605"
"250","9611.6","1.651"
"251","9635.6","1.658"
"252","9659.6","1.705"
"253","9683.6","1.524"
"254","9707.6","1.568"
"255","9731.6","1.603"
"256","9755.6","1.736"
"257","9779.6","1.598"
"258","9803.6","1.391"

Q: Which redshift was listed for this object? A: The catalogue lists 0.297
